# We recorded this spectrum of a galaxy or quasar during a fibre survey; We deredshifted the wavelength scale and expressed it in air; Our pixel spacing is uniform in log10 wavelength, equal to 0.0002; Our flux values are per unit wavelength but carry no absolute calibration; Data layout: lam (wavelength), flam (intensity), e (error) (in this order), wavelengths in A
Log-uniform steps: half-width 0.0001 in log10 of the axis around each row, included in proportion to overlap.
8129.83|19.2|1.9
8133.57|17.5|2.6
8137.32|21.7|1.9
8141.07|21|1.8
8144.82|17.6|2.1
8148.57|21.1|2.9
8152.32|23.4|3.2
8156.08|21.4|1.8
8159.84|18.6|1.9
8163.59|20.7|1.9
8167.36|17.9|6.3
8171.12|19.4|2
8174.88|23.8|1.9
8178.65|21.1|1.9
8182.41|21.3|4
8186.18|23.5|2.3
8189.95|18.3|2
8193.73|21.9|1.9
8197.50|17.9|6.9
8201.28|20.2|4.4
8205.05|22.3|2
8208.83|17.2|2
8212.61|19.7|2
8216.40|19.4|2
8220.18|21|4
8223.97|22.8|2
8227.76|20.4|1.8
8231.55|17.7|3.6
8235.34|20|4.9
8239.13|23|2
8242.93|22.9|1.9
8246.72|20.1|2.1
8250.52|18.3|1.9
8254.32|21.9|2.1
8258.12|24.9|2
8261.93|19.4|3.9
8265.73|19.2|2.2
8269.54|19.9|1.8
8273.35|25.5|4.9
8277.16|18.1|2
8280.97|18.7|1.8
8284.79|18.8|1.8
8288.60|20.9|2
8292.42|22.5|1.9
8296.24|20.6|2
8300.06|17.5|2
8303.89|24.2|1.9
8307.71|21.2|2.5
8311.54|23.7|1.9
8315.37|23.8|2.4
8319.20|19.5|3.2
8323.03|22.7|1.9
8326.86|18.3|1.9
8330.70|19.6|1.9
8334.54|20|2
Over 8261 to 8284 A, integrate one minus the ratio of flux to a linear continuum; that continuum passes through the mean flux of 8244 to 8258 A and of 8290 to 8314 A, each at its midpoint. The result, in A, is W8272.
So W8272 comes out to 1.2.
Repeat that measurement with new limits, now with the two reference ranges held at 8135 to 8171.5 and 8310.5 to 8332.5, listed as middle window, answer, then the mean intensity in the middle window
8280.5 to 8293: 0.50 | 20.2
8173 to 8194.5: -1.26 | 21.6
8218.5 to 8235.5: 0.21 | 20.4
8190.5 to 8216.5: 1.01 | 19.7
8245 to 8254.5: 0.47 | 19.8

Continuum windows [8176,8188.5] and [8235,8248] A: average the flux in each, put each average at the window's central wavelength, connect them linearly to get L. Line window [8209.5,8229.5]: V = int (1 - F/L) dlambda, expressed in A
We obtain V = 1.3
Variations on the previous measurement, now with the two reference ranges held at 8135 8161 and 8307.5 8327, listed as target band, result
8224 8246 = 0.37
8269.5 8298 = 1.25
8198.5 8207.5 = 0.17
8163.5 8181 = 0.22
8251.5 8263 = -0.28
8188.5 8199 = 0.77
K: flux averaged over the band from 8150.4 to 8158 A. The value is 22.4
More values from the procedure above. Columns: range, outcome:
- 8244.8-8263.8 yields 20.9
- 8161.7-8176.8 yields 20.5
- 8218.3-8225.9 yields 21.9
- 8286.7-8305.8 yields 21.1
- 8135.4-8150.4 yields 20.3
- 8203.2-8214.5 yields 19.7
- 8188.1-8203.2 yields 19.6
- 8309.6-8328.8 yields 21.6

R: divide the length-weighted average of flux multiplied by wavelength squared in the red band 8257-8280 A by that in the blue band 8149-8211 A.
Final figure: 1.04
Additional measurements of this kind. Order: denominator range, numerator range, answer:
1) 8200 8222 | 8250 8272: 1.06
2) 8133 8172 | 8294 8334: 1.09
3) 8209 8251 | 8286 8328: 1.07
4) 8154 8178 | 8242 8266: 1.05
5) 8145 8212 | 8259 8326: 1.05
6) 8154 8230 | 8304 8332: 1.08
